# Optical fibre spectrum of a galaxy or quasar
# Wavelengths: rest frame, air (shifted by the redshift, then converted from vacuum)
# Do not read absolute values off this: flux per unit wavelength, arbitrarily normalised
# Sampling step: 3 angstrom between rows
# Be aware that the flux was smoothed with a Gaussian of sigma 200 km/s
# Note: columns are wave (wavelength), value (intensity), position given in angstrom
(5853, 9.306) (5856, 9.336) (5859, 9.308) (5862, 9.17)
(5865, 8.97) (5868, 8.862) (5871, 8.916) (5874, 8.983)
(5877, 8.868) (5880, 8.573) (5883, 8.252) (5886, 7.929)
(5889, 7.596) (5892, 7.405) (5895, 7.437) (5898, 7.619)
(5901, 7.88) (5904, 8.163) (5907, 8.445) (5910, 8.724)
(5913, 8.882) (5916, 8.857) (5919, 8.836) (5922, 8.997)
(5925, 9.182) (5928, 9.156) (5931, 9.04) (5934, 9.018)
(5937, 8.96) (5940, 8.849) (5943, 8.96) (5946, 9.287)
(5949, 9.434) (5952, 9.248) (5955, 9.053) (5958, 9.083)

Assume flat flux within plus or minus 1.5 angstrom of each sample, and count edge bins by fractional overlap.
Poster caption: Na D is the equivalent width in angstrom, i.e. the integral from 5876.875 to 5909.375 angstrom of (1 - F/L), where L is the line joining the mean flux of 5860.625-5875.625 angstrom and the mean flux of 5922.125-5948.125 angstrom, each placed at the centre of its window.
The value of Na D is 3.6 angstrom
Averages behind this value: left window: 8.98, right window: 9.06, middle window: 8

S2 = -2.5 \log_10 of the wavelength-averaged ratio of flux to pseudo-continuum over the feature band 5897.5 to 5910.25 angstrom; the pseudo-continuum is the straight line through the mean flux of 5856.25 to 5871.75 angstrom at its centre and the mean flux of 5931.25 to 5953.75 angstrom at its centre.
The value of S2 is 0.118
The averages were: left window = 9.07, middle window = 8.15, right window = 9.1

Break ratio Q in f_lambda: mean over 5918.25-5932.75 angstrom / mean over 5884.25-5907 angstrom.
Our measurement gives 1.2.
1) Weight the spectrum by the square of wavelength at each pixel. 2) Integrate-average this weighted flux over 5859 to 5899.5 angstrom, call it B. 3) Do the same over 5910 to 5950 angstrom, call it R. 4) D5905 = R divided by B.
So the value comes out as 1.09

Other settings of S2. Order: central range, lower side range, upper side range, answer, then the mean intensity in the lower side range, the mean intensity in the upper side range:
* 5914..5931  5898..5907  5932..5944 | -0.057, 8.03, 8.95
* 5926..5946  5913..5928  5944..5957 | 0.011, 8.98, 9.24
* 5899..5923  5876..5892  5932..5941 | -0.001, 8.15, 8.95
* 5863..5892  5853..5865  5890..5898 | -0.025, 9.24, 7.47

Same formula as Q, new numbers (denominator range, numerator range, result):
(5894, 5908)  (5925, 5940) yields 1.14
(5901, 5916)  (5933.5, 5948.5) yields 1.06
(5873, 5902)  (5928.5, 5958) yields 1.13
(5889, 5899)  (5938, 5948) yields 1.21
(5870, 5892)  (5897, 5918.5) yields 1.01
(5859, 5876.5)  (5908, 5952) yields 1.00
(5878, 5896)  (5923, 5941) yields 1.14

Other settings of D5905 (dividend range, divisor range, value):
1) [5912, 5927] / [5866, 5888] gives 1.06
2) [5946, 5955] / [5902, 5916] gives 1.10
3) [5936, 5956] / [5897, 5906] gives 1.17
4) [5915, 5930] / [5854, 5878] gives 1.01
